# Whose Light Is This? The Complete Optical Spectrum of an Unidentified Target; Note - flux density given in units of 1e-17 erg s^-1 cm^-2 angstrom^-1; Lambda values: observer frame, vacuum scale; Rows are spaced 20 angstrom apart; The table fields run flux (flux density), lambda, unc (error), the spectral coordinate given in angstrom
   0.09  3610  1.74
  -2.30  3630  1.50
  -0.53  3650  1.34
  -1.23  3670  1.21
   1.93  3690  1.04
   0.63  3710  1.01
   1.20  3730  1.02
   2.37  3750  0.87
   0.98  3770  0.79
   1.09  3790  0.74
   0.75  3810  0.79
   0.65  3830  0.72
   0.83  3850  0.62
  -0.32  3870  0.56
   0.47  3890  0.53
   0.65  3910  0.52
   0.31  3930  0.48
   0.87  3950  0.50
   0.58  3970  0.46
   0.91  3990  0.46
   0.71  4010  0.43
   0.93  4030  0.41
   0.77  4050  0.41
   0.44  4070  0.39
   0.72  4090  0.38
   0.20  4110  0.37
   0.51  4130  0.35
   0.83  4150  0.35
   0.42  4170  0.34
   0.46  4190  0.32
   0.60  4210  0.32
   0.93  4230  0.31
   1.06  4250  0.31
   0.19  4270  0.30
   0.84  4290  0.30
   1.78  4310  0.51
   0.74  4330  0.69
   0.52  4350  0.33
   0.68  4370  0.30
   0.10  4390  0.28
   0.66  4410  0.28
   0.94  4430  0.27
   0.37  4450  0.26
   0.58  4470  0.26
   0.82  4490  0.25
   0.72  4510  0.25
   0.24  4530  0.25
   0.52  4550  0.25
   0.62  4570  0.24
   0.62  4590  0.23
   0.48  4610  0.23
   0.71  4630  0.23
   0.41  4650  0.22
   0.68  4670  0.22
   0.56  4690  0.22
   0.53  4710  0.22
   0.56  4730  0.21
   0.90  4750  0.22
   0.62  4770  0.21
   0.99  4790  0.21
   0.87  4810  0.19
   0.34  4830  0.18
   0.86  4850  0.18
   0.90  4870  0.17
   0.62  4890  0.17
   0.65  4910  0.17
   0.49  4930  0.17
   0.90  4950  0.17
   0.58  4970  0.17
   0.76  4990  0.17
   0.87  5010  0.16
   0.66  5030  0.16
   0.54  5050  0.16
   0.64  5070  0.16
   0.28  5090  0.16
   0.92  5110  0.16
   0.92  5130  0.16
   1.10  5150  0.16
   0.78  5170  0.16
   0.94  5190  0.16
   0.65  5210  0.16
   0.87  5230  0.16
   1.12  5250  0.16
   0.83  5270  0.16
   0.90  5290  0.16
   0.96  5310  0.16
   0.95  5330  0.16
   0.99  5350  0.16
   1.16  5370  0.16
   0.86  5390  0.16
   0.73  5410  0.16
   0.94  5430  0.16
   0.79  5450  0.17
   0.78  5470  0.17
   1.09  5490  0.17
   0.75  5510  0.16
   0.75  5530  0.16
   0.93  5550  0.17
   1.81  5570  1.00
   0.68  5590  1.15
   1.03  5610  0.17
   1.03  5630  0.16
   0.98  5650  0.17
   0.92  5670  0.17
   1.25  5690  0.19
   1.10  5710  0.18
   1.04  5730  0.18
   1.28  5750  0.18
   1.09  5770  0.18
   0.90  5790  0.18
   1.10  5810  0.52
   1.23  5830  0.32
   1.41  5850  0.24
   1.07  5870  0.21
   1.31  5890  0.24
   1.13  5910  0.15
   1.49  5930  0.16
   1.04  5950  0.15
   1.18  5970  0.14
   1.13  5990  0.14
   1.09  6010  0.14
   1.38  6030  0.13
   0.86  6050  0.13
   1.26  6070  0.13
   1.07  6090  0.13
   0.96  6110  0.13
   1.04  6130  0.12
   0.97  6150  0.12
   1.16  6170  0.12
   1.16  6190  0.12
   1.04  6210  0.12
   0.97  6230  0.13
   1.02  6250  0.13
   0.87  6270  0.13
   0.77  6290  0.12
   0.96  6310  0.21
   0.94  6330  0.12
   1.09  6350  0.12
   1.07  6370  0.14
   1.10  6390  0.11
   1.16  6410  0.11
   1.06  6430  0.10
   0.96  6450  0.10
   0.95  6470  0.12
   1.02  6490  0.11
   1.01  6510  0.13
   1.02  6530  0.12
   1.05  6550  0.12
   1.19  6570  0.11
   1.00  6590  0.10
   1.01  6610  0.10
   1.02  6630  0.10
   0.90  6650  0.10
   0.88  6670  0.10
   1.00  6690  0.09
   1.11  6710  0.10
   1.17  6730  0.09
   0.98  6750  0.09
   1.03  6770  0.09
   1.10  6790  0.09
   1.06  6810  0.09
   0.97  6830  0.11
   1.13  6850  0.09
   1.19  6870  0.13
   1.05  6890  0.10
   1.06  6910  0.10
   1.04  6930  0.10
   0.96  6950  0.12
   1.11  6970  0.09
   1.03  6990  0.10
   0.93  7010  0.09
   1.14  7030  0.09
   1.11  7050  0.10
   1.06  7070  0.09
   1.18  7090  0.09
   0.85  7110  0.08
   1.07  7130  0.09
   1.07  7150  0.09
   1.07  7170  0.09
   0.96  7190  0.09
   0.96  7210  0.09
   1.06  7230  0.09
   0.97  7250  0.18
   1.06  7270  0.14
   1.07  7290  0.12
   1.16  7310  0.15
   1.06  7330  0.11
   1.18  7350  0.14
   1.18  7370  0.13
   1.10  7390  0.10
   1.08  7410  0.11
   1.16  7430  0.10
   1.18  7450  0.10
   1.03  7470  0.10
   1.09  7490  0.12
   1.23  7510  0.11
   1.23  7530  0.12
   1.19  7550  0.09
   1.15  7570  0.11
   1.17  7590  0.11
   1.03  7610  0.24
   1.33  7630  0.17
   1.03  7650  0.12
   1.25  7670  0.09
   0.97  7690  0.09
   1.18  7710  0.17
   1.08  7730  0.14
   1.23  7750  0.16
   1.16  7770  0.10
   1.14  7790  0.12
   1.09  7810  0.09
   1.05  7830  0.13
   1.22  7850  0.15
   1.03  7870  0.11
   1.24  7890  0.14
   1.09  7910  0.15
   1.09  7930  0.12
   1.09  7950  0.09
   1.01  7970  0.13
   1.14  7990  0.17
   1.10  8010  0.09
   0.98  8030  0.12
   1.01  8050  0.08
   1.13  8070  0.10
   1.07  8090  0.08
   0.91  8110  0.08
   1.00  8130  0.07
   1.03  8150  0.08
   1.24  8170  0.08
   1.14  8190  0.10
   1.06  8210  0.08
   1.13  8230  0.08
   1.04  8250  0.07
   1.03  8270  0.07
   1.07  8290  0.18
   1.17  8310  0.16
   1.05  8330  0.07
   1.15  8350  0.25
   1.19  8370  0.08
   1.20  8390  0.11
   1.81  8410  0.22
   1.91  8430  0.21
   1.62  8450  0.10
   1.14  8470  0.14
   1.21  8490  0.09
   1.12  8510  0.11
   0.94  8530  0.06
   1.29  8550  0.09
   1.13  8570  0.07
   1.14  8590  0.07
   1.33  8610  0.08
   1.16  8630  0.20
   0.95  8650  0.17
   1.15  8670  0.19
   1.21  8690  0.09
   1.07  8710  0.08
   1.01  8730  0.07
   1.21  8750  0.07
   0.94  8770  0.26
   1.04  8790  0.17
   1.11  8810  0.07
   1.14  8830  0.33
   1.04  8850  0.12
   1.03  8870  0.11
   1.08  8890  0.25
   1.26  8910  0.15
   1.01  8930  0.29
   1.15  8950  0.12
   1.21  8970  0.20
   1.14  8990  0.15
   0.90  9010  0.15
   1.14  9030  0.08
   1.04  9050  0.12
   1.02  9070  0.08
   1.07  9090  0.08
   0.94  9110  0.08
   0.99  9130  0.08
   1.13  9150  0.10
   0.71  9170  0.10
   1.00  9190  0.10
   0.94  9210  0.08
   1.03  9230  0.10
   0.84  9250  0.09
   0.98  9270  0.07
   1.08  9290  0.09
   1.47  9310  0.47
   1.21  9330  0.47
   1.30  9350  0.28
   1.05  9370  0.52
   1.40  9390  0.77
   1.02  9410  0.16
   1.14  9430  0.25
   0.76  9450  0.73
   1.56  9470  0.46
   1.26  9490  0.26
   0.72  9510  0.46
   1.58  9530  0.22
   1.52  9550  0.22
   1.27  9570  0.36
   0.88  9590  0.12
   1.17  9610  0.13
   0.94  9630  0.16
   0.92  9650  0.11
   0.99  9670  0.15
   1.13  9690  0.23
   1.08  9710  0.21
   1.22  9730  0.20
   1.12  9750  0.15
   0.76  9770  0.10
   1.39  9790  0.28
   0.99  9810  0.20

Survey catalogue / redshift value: 0.283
